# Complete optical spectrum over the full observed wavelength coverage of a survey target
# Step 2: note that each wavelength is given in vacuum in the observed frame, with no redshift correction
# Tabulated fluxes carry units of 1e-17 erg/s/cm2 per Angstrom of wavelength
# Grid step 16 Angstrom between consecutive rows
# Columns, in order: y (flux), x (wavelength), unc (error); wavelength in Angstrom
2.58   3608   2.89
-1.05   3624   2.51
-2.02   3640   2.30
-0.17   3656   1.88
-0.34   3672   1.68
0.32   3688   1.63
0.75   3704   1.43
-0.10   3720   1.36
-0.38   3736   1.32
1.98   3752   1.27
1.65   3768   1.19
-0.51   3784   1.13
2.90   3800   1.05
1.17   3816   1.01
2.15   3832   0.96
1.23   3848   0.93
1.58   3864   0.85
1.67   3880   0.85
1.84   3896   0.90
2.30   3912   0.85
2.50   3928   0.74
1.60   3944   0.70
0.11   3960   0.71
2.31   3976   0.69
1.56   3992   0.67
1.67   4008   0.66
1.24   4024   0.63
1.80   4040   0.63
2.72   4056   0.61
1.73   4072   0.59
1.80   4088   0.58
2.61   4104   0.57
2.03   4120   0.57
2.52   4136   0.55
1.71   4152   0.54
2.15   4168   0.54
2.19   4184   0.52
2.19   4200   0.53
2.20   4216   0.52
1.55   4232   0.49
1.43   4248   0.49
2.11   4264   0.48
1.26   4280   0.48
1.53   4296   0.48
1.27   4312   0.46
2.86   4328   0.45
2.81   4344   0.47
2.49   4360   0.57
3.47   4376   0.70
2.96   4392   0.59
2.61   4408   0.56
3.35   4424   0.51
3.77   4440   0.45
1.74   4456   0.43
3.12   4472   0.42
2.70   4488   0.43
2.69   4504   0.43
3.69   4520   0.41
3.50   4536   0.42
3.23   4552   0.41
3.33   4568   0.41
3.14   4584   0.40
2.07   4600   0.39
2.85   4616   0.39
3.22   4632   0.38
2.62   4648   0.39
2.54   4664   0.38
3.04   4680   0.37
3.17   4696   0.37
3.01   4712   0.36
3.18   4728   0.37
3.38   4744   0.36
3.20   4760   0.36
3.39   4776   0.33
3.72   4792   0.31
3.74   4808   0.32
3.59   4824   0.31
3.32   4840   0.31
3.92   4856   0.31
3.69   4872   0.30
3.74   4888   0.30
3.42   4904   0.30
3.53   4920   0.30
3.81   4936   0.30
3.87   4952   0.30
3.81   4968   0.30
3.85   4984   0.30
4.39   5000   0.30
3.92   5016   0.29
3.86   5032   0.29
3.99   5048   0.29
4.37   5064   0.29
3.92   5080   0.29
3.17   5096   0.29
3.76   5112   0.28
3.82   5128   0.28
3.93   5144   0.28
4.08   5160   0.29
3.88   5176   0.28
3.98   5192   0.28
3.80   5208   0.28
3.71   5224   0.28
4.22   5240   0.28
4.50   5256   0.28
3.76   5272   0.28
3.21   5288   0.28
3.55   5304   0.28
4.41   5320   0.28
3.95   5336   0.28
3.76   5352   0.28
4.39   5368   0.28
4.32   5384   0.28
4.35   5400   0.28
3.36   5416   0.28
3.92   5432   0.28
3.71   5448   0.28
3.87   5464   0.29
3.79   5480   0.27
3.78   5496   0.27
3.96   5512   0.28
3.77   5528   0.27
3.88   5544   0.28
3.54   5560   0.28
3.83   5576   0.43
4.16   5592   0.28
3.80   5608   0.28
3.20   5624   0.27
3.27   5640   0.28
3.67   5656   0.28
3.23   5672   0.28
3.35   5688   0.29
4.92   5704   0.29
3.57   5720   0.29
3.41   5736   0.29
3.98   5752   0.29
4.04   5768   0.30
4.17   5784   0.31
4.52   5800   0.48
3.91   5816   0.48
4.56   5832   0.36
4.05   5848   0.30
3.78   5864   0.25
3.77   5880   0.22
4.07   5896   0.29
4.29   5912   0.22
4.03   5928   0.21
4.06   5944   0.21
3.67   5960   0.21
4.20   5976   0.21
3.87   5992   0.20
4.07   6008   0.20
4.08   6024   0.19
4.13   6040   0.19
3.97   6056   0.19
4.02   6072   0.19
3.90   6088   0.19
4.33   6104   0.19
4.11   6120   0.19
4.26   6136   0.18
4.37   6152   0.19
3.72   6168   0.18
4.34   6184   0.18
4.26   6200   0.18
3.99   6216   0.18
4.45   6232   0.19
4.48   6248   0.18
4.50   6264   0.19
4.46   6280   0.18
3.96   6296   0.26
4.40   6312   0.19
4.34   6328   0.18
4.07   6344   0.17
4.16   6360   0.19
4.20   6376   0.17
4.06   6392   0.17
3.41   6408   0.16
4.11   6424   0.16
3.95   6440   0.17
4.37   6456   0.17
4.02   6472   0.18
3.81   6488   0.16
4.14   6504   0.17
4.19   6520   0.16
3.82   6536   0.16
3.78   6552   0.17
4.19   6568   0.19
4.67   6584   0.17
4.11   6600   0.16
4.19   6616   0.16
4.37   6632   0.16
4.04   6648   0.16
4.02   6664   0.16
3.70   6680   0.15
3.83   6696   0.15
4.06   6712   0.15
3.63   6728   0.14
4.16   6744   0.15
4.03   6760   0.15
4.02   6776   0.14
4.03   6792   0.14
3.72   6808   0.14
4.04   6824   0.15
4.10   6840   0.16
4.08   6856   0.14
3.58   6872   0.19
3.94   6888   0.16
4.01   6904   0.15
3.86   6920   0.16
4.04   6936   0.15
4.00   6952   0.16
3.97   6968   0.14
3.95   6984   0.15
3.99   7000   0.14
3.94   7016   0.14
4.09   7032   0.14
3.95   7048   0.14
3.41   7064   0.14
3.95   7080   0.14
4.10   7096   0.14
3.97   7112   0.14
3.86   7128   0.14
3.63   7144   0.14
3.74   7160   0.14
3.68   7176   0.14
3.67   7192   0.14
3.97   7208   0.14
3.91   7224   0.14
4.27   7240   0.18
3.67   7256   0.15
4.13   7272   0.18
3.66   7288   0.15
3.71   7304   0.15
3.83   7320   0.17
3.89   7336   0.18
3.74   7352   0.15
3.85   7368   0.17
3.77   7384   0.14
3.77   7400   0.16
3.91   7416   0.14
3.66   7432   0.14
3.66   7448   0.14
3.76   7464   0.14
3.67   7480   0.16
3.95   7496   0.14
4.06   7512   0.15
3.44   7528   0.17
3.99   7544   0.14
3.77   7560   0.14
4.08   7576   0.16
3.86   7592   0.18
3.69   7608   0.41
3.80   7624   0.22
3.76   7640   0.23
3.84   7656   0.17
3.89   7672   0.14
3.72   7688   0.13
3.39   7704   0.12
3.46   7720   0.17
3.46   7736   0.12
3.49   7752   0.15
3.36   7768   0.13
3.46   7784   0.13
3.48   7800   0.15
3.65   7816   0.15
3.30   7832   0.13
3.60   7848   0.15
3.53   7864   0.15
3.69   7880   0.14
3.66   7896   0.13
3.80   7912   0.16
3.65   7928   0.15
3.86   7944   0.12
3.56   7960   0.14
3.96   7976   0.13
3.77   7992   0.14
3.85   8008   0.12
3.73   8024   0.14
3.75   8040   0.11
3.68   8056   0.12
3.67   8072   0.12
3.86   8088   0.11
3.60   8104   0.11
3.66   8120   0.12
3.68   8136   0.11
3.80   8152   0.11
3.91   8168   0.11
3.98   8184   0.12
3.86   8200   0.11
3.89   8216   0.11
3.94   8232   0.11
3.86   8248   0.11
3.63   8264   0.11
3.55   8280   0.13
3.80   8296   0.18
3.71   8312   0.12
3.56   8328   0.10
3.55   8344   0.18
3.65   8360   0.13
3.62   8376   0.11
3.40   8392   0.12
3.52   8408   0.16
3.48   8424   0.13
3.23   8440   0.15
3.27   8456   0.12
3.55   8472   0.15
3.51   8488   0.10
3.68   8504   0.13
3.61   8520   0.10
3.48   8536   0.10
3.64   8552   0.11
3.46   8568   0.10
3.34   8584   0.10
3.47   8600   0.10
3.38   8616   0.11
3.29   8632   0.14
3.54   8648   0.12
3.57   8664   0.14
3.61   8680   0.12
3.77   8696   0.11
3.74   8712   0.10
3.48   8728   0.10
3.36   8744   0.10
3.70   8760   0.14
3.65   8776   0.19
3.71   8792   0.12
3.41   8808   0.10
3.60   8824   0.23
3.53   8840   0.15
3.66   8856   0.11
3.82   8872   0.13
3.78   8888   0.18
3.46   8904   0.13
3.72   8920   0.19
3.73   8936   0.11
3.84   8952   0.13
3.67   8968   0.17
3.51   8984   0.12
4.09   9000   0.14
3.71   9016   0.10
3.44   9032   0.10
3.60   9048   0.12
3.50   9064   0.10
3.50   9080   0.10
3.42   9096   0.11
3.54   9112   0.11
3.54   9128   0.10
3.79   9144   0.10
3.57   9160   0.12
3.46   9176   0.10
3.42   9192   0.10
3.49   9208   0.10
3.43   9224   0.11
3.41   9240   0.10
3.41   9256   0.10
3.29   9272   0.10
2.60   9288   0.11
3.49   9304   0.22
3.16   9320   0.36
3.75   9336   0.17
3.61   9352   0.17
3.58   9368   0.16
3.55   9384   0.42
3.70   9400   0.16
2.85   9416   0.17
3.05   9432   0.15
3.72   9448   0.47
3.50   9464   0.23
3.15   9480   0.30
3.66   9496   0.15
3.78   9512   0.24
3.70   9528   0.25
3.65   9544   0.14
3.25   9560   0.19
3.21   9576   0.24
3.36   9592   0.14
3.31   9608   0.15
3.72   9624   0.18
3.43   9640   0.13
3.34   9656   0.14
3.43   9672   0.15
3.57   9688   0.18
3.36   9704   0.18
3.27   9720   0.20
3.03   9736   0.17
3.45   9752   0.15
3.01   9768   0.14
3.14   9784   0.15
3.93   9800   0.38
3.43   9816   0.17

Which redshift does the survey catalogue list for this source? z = 0.087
